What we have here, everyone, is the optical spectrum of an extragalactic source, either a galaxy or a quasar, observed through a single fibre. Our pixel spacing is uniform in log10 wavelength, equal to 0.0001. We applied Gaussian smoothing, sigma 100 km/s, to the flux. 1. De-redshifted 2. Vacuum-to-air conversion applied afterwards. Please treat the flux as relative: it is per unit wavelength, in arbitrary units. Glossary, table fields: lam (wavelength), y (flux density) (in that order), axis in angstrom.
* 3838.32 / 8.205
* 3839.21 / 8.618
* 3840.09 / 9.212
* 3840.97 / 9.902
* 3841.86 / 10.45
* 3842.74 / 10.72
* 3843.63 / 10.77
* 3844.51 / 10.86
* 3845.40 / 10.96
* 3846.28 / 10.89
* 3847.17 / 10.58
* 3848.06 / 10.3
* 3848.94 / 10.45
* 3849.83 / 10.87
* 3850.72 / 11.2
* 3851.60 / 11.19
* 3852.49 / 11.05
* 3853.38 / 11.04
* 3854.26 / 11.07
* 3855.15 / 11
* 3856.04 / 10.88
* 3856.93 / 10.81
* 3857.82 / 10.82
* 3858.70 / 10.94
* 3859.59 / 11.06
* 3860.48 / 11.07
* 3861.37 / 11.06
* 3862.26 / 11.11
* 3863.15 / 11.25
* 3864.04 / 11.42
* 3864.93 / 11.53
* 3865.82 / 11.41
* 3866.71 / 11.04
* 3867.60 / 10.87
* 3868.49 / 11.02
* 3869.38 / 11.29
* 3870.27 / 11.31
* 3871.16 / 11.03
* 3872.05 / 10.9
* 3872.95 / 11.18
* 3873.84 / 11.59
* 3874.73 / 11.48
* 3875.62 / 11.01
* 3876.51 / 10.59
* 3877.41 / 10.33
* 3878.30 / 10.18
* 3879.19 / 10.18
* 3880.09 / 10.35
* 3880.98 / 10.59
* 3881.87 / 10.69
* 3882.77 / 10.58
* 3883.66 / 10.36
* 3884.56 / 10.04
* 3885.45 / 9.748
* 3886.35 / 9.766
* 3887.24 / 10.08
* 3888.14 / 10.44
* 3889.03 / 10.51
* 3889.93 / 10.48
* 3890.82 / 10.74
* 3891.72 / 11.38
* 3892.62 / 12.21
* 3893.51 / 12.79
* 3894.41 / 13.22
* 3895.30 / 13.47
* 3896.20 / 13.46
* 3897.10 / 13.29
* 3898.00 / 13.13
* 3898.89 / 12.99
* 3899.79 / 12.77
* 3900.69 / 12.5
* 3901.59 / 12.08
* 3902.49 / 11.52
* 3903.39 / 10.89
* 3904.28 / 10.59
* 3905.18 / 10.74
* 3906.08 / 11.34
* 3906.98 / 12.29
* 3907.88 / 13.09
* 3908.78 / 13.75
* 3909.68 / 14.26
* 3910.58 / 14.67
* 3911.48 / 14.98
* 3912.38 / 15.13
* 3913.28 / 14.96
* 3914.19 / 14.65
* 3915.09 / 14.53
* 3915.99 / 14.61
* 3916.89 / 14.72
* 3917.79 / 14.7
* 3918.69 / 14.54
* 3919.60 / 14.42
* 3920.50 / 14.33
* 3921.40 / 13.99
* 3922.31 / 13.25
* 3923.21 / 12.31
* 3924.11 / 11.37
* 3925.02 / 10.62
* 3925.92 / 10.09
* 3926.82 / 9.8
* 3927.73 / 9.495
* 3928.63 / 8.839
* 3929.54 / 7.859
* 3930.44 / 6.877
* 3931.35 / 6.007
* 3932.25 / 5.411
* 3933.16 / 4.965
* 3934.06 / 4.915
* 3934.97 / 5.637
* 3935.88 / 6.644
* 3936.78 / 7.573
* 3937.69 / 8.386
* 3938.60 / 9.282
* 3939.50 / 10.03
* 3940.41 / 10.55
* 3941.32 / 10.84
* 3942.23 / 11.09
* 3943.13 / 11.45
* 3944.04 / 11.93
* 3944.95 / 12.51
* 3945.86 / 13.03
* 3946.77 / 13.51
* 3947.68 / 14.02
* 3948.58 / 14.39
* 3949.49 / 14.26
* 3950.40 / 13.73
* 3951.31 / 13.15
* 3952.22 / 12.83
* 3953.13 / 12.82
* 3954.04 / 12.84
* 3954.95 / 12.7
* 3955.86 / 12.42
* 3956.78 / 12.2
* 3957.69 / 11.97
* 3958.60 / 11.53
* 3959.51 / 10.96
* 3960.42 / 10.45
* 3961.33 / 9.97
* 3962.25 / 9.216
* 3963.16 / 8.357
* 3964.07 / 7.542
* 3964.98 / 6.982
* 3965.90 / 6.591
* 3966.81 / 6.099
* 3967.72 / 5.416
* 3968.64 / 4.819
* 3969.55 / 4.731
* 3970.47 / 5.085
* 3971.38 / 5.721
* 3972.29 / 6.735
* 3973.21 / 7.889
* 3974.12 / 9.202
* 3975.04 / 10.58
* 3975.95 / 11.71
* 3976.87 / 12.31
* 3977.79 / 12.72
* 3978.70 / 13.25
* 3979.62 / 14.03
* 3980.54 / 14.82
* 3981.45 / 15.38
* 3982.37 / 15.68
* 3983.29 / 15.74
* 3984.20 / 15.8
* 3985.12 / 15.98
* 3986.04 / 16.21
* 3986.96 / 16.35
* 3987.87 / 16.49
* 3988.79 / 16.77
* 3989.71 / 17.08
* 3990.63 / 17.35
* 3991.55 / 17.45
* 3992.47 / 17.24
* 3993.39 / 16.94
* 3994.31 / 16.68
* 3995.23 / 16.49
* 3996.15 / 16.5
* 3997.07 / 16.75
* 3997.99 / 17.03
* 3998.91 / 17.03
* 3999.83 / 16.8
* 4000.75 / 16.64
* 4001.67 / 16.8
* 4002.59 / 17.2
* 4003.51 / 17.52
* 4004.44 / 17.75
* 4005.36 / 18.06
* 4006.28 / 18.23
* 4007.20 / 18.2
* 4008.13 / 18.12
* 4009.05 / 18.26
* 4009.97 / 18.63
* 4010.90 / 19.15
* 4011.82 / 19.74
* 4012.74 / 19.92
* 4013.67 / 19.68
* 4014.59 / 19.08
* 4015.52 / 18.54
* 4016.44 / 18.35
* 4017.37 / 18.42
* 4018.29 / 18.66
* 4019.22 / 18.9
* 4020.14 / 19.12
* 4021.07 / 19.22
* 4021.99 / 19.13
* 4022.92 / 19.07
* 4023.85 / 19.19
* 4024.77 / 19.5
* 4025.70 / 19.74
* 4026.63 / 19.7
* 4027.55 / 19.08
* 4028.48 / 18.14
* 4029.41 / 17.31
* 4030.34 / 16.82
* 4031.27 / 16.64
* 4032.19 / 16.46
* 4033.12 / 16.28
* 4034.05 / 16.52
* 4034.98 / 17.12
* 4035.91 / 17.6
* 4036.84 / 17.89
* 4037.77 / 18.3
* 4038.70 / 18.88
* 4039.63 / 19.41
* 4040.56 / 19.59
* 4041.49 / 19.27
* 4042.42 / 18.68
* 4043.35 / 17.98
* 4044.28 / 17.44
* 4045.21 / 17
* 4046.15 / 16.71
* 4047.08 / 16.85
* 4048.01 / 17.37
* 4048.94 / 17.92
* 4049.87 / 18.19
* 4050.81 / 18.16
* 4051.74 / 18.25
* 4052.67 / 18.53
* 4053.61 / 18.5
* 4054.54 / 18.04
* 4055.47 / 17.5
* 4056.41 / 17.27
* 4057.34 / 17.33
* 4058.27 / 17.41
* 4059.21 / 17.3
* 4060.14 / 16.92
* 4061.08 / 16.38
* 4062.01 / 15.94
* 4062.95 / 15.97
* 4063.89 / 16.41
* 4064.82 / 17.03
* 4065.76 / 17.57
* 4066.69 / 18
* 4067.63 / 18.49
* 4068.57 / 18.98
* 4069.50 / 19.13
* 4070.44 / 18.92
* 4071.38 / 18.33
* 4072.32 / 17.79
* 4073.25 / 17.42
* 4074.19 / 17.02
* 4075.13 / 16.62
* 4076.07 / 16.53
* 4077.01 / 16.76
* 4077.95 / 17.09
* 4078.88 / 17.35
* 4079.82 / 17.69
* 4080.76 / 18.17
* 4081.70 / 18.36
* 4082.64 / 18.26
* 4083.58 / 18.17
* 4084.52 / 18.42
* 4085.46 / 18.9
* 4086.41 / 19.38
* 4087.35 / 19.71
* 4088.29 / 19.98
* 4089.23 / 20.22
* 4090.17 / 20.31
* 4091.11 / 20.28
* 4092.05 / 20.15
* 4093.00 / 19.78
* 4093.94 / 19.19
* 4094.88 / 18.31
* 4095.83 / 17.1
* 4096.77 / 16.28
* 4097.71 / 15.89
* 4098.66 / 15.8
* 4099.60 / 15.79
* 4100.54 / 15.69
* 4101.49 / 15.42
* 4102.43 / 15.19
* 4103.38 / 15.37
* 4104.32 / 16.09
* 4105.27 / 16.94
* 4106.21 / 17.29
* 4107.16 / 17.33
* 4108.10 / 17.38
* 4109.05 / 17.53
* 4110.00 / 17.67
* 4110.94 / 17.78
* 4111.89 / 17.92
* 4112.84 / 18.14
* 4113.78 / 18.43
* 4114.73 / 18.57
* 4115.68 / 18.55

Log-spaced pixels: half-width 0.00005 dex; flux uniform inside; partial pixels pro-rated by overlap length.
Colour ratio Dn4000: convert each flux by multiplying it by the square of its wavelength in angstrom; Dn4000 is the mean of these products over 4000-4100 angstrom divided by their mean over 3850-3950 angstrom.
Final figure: 1.72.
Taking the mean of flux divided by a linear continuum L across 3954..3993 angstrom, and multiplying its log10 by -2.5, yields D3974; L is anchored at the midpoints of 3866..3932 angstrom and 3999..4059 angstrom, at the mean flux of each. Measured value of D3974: 0.31 mag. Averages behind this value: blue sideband 11.7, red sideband 18.1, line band 11.7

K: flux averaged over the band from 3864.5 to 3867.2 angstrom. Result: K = 11.3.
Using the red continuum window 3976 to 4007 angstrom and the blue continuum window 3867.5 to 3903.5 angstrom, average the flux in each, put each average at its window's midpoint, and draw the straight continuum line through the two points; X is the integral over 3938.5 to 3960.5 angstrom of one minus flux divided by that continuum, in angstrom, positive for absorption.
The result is 3.1 angstrom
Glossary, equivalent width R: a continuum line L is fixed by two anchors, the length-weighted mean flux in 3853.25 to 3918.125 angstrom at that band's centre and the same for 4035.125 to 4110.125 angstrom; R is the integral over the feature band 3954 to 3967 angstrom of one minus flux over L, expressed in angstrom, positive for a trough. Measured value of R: 3.83 angstrom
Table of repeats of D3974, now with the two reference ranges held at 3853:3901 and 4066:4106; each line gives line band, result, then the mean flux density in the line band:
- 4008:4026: -0.21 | 19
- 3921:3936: 0.42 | 8.73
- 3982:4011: -0.14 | 17.1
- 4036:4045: -0.13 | 18.5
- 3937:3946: 0.23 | 10.7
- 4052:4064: -0.02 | 17.2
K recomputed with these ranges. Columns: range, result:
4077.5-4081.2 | 17.6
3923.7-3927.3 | 10.4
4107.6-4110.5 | 17.6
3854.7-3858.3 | 10.9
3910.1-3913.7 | 14.9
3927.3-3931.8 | 7.81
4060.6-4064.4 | 16.2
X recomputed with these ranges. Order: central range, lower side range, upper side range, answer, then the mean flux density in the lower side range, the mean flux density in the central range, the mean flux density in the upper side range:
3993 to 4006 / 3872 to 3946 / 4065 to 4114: -2.23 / 11.3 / 17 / 17.8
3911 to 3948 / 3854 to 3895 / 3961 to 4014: 4.06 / 11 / 11.1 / 14.1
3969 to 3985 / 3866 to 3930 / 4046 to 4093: 3.72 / 11.9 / 11.3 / 18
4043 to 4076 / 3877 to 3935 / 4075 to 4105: -1.64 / 11.5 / 17.5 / 17.8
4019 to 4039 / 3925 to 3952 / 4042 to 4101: -3.82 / 9.92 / 18.2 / 17.8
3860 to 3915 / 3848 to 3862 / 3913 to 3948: -4.15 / 10.9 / 11.7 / 10.8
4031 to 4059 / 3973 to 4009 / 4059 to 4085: -1.34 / 15.8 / 17.8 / 17.5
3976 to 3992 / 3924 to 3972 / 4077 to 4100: -4.78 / 9.59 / 15.4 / 18.3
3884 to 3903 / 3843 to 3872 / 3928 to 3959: -1.69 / 11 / 11.7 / 10.5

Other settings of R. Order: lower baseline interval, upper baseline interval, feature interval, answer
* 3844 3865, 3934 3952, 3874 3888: 0.7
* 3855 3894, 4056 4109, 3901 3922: -2.4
